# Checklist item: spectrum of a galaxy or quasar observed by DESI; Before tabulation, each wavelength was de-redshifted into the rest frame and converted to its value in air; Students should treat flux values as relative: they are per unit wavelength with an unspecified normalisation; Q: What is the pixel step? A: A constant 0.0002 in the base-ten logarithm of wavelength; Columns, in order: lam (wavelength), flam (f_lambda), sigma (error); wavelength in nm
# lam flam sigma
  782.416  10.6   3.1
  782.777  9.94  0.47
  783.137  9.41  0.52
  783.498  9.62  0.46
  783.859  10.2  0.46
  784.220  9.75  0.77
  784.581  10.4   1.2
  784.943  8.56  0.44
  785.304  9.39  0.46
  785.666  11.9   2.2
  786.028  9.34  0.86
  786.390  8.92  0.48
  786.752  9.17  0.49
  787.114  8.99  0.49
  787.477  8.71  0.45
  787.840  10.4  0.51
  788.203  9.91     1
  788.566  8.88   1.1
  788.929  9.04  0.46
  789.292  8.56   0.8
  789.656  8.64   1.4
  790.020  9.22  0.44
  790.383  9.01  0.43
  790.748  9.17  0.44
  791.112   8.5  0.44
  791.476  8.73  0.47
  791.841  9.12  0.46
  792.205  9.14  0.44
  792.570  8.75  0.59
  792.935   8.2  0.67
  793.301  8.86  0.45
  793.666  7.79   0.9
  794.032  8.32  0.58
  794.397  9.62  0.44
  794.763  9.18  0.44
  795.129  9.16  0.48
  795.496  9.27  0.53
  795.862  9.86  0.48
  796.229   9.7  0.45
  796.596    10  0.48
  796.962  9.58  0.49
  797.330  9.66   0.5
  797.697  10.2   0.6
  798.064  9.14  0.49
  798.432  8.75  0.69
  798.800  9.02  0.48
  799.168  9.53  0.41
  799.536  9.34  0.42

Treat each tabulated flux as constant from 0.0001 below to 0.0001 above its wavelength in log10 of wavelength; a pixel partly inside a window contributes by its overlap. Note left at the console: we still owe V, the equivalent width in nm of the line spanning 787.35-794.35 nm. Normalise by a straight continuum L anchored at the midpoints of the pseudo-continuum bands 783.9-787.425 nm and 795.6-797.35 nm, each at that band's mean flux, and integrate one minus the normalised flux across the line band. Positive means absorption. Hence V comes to 0.55 nm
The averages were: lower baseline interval 9.59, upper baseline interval 9.75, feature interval 8.91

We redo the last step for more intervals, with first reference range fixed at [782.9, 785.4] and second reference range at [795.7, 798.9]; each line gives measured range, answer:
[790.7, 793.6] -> 0.25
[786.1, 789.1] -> 0.11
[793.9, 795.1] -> 0.06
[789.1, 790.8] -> 0.12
